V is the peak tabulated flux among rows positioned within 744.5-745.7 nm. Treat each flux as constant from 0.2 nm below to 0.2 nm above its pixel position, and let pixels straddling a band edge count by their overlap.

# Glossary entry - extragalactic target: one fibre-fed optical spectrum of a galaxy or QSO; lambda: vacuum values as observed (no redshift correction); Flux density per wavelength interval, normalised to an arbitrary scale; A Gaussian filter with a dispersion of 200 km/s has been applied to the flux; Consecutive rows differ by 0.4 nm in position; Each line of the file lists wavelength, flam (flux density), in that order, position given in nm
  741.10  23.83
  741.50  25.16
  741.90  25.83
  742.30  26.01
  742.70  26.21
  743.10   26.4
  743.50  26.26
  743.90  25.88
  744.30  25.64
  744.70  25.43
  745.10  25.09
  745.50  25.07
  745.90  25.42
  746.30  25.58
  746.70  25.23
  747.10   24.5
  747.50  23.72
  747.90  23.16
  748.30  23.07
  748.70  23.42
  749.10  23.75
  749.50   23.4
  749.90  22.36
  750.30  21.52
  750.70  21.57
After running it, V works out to 25.43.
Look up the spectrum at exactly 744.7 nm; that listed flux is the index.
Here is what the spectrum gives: 25.43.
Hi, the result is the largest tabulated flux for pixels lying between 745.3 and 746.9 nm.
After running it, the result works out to 25.58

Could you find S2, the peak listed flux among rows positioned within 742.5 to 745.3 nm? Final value 26.4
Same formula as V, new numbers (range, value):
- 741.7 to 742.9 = 26.21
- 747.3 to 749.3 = 23.75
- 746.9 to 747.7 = 24.5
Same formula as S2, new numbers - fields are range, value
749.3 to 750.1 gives 23.4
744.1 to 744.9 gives 25.64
